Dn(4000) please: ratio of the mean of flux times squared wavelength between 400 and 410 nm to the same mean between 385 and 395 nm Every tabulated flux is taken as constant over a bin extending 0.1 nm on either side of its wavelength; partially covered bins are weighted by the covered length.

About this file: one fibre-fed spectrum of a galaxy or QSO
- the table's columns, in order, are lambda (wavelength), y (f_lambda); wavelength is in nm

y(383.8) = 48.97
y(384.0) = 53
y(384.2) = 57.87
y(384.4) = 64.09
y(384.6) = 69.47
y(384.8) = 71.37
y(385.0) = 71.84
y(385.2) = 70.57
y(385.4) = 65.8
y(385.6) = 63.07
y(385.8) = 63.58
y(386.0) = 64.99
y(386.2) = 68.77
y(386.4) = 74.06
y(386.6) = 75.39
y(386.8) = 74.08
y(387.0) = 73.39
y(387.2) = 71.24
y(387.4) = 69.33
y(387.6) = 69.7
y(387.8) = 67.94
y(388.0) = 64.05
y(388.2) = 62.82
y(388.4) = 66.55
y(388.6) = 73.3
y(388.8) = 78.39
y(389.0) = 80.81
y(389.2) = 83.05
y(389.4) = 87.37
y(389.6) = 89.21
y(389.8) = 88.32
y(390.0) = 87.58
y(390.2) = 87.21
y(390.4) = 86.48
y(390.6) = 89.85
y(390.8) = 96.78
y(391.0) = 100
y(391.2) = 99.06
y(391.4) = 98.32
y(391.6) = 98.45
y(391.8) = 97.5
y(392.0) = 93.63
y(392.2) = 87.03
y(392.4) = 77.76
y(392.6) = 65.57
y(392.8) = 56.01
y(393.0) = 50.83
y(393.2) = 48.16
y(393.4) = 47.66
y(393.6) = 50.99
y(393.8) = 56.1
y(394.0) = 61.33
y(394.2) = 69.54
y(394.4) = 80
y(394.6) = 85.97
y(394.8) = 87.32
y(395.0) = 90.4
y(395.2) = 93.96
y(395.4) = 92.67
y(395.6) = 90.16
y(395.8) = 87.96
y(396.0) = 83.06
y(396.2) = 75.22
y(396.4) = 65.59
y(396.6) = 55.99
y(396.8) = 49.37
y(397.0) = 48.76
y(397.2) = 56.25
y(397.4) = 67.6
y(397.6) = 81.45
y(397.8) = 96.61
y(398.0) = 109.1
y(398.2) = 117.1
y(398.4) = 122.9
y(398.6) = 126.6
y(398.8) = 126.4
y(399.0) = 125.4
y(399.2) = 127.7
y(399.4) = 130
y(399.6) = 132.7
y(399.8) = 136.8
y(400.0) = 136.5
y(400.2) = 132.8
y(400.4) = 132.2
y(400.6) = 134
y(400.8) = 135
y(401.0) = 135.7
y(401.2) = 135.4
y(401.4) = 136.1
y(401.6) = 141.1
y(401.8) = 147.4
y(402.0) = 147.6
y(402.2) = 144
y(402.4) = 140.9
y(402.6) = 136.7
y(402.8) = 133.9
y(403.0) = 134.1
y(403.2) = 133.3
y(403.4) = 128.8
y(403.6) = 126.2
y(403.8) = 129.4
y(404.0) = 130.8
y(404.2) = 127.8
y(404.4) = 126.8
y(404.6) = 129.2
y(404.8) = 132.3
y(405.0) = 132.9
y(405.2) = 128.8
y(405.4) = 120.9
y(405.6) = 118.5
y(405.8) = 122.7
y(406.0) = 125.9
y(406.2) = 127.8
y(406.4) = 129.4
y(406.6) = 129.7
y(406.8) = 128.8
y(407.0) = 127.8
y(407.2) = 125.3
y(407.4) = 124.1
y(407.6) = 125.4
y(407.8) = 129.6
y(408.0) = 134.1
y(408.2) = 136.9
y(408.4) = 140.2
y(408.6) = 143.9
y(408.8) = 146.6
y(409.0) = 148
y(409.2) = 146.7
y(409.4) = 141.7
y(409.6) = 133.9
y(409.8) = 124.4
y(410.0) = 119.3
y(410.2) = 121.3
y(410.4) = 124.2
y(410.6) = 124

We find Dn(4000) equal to 1.89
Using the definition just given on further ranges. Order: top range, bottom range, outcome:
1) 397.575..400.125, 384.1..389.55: 1.84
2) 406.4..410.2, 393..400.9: 1.51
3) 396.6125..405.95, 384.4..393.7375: 1.73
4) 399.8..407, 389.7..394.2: 1.79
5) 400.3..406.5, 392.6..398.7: 1.79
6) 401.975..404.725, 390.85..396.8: 1.81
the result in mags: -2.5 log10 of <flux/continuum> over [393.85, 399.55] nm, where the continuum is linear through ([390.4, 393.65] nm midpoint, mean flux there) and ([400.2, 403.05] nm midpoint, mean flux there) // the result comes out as 0.21 mag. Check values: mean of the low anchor 79.3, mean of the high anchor 138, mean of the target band 89.5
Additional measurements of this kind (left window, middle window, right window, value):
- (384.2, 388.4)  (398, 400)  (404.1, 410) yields -0.19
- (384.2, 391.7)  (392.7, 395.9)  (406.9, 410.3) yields 0.30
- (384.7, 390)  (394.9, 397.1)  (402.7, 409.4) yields 0.30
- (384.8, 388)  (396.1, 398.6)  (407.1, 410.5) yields 0.25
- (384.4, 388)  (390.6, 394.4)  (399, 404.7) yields 0.24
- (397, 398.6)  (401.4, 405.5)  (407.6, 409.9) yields -0.16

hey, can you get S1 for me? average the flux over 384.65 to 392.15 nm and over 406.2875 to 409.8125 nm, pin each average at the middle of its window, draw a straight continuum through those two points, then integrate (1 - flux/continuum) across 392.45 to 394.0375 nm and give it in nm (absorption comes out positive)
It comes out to 0.64 nm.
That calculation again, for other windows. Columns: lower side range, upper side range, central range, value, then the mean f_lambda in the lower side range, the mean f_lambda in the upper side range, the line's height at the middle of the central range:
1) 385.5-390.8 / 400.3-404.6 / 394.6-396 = 0.21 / 75.8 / 135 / 105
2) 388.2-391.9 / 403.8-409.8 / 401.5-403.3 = -0.30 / 87.5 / 131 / 120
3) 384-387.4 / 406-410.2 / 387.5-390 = 0.03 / 68.3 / 133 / 77.1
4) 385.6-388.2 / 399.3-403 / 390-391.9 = -0.13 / 69.2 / 137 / 88.5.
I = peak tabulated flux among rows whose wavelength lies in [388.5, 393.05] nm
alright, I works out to 100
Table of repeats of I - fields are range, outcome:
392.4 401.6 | 141.1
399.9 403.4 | 147.6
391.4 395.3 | 98.45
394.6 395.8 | 93.96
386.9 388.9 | 78.39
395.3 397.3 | 92.67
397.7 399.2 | 127.7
